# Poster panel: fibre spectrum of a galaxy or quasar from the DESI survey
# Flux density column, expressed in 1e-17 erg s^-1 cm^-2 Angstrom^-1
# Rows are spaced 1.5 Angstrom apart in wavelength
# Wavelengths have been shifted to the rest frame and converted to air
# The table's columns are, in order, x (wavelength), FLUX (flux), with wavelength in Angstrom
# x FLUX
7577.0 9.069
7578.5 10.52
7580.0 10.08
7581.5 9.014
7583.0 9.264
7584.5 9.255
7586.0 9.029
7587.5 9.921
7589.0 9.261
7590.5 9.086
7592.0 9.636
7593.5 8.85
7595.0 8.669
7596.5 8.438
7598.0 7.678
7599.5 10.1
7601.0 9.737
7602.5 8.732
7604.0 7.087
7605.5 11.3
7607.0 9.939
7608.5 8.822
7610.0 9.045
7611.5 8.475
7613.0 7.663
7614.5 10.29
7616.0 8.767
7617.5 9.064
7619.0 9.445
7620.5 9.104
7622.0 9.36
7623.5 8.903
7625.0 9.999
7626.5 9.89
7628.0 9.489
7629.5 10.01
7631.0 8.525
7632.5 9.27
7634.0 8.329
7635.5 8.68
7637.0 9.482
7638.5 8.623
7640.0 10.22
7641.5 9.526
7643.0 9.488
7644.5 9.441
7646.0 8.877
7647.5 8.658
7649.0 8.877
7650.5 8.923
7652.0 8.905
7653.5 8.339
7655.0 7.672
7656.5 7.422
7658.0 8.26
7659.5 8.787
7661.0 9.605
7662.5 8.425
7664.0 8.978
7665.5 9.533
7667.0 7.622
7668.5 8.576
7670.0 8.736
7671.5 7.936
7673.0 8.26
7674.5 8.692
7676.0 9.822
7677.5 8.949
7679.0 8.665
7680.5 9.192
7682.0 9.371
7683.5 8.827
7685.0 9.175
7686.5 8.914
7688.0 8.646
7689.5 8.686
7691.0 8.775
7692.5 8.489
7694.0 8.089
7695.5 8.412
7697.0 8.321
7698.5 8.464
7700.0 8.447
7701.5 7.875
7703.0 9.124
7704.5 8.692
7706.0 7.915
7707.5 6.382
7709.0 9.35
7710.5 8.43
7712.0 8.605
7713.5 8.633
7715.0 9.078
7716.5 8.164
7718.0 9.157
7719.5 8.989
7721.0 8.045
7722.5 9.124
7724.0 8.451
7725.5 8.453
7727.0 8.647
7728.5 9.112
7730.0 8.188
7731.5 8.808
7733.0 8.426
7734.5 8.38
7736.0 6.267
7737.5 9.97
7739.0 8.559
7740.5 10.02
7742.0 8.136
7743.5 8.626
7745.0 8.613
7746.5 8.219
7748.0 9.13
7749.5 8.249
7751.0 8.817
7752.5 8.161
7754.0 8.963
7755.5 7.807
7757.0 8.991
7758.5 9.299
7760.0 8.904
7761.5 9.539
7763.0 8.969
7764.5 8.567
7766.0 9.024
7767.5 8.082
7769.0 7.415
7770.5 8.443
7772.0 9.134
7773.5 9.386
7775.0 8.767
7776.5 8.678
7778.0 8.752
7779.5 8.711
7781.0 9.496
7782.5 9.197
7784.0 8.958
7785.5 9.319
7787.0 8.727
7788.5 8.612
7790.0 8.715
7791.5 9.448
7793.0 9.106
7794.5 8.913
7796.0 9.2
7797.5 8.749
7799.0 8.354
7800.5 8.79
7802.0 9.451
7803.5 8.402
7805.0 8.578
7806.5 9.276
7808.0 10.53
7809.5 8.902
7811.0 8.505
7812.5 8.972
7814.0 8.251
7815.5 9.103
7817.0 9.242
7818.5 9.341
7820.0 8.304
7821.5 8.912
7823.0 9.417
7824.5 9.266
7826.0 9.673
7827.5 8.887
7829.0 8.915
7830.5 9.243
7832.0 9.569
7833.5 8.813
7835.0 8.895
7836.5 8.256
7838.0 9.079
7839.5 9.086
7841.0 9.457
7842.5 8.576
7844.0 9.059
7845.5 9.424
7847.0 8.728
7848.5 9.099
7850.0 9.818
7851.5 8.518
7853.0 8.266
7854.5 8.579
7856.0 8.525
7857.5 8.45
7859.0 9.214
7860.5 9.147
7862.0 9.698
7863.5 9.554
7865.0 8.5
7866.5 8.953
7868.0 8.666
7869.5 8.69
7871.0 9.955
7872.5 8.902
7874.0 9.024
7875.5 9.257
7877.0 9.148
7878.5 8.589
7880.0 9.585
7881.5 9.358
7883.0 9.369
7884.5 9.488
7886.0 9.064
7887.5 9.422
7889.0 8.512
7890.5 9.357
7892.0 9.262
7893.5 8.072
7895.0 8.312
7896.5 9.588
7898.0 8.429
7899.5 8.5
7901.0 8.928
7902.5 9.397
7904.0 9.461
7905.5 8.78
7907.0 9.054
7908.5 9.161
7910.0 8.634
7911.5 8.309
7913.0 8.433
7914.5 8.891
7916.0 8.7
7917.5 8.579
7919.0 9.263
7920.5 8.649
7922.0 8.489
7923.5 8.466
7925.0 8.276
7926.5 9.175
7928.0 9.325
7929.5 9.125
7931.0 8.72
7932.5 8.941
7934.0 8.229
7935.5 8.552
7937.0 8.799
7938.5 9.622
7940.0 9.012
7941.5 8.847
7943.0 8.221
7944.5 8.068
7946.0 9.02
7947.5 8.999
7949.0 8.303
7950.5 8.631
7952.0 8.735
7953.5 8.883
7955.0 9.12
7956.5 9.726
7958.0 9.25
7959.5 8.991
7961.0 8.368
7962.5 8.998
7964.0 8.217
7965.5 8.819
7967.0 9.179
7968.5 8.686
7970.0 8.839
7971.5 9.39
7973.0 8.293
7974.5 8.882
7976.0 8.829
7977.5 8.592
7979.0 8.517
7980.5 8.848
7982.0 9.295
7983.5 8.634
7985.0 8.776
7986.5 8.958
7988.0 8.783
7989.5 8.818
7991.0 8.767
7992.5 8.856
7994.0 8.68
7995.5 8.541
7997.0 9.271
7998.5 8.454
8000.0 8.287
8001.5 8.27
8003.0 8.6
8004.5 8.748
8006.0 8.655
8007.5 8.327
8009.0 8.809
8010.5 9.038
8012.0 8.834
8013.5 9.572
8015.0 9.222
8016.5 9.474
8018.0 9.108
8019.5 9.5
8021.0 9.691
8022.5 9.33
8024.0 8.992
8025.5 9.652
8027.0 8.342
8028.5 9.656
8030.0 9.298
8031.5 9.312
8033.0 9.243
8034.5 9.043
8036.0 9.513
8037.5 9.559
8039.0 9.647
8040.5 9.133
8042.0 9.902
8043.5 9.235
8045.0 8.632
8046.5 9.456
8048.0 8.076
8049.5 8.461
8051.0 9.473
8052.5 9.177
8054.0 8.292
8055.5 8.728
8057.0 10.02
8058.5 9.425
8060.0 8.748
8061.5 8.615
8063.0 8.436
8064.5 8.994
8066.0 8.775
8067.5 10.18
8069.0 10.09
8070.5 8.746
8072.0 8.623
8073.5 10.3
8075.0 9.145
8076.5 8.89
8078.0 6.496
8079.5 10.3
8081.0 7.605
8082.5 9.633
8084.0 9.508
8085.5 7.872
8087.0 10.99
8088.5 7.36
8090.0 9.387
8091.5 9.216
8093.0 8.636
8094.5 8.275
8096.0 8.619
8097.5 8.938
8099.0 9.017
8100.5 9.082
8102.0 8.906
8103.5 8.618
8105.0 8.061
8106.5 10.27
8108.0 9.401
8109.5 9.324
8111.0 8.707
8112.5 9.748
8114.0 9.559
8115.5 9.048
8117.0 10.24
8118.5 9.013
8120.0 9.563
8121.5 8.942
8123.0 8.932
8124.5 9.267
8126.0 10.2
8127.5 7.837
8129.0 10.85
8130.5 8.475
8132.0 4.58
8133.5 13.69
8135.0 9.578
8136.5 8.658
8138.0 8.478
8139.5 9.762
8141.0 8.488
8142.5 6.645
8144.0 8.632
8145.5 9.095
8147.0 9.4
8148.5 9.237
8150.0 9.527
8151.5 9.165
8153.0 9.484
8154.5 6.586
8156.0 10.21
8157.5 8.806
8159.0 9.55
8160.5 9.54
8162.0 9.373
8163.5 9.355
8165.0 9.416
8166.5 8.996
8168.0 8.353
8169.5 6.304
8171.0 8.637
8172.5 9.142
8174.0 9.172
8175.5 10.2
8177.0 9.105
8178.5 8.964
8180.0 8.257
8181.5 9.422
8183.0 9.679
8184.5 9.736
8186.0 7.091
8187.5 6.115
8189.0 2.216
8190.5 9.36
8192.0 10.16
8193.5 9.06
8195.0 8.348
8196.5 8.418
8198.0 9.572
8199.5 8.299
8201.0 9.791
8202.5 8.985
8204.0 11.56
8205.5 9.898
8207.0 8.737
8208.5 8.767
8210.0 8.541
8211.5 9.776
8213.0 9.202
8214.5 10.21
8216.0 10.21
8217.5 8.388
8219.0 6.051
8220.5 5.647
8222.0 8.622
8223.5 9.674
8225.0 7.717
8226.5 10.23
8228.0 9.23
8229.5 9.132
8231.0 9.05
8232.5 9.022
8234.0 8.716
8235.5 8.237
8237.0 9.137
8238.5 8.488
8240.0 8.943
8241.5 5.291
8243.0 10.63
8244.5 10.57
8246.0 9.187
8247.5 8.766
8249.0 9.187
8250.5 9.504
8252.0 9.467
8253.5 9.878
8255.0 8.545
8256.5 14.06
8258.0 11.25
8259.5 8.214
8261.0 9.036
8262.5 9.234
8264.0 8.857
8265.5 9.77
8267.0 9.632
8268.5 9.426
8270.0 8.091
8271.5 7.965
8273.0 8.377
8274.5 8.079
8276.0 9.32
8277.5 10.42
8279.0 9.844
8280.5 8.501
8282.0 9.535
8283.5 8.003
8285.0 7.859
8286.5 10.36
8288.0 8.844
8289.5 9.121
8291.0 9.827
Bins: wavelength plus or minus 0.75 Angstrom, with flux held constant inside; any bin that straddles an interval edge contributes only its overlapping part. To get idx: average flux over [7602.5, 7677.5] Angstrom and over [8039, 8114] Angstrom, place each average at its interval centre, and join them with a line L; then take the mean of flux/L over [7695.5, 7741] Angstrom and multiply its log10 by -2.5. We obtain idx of 0.055 mag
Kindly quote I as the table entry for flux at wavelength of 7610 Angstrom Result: 9.045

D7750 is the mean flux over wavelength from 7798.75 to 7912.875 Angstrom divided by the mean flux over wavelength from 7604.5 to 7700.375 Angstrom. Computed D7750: 1.01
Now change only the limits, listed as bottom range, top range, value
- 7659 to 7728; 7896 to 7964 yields 1.02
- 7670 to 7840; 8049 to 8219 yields 1.02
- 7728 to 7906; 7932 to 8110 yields 1.00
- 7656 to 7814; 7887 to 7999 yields 1.01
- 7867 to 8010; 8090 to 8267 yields 1.02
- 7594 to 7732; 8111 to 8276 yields 1.02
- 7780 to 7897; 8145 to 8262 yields 0.99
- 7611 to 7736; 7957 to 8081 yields 1.02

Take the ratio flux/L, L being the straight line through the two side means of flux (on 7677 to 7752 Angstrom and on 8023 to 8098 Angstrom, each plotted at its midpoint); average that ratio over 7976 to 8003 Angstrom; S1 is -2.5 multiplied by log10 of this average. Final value 0.03 mag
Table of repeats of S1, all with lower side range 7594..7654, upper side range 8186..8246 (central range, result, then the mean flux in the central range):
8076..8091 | -0.002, 8.81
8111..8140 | -0.060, 9.27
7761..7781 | 0.032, 8.75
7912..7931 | 0.016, 8.77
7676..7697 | 0.032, 8.8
